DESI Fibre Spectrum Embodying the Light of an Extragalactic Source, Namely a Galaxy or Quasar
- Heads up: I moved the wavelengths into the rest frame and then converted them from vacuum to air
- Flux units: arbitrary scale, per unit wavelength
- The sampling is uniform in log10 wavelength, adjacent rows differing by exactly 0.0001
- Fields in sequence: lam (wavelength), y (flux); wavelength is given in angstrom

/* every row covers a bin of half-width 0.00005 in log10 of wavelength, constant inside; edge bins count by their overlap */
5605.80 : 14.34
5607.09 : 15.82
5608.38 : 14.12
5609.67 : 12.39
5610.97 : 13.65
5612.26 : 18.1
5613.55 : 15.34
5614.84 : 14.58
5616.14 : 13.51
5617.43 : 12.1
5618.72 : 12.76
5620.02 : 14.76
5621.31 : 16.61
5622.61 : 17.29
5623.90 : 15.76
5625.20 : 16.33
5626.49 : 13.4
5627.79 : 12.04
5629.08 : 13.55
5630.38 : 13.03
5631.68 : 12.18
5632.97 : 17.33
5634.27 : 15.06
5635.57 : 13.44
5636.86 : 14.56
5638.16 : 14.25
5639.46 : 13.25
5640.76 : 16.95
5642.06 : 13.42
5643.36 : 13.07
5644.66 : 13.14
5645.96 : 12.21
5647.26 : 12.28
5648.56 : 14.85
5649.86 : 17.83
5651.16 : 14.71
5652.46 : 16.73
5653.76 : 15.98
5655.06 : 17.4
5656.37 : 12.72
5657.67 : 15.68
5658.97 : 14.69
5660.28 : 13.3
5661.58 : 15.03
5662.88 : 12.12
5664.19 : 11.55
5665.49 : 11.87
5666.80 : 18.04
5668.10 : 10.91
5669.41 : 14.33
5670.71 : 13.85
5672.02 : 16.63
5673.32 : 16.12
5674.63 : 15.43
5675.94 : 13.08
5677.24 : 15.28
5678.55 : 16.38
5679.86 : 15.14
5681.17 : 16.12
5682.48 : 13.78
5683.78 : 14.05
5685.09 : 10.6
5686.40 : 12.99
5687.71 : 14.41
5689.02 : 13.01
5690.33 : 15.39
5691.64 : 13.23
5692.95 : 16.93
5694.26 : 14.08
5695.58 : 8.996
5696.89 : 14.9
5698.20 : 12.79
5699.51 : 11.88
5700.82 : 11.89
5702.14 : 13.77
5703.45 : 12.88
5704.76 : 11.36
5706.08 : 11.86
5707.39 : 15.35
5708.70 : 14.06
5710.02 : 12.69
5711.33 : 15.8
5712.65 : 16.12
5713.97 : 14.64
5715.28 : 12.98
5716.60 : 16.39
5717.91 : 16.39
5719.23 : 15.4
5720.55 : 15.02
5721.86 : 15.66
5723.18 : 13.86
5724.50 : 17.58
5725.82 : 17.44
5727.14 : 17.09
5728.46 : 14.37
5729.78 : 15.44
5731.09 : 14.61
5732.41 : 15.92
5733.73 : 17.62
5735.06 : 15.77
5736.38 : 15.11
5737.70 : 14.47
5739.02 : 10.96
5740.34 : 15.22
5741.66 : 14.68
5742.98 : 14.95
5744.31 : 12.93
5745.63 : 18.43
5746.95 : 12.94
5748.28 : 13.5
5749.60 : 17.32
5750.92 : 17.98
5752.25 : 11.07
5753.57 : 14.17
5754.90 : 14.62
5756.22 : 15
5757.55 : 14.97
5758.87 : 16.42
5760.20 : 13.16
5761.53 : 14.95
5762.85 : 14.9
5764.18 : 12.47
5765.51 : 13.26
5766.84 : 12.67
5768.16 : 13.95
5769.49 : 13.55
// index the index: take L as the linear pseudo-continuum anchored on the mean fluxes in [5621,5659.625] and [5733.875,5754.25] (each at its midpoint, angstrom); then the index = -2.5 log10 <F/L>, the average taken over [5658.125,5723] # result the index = 0.05 mag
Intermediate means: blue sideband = 14.6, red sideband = 14.7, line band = 14.1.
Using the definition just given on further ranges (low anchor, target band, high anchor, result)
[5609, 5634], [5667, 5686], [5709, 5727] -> 0.038 mag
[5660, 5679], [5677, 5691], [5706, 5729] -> 0.023 mag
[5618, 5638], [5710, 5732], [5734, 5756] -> -0.059 mag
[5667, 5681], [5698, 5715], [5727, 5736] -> 0.142 mag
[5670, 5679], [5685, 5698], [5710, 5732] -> 0.133 mag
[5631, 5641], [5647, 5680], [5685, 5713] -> -0.050 mag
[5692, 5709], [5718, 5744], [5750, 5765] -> -0.107 mag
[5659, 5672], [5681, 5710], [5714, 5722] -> 0.097 mag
